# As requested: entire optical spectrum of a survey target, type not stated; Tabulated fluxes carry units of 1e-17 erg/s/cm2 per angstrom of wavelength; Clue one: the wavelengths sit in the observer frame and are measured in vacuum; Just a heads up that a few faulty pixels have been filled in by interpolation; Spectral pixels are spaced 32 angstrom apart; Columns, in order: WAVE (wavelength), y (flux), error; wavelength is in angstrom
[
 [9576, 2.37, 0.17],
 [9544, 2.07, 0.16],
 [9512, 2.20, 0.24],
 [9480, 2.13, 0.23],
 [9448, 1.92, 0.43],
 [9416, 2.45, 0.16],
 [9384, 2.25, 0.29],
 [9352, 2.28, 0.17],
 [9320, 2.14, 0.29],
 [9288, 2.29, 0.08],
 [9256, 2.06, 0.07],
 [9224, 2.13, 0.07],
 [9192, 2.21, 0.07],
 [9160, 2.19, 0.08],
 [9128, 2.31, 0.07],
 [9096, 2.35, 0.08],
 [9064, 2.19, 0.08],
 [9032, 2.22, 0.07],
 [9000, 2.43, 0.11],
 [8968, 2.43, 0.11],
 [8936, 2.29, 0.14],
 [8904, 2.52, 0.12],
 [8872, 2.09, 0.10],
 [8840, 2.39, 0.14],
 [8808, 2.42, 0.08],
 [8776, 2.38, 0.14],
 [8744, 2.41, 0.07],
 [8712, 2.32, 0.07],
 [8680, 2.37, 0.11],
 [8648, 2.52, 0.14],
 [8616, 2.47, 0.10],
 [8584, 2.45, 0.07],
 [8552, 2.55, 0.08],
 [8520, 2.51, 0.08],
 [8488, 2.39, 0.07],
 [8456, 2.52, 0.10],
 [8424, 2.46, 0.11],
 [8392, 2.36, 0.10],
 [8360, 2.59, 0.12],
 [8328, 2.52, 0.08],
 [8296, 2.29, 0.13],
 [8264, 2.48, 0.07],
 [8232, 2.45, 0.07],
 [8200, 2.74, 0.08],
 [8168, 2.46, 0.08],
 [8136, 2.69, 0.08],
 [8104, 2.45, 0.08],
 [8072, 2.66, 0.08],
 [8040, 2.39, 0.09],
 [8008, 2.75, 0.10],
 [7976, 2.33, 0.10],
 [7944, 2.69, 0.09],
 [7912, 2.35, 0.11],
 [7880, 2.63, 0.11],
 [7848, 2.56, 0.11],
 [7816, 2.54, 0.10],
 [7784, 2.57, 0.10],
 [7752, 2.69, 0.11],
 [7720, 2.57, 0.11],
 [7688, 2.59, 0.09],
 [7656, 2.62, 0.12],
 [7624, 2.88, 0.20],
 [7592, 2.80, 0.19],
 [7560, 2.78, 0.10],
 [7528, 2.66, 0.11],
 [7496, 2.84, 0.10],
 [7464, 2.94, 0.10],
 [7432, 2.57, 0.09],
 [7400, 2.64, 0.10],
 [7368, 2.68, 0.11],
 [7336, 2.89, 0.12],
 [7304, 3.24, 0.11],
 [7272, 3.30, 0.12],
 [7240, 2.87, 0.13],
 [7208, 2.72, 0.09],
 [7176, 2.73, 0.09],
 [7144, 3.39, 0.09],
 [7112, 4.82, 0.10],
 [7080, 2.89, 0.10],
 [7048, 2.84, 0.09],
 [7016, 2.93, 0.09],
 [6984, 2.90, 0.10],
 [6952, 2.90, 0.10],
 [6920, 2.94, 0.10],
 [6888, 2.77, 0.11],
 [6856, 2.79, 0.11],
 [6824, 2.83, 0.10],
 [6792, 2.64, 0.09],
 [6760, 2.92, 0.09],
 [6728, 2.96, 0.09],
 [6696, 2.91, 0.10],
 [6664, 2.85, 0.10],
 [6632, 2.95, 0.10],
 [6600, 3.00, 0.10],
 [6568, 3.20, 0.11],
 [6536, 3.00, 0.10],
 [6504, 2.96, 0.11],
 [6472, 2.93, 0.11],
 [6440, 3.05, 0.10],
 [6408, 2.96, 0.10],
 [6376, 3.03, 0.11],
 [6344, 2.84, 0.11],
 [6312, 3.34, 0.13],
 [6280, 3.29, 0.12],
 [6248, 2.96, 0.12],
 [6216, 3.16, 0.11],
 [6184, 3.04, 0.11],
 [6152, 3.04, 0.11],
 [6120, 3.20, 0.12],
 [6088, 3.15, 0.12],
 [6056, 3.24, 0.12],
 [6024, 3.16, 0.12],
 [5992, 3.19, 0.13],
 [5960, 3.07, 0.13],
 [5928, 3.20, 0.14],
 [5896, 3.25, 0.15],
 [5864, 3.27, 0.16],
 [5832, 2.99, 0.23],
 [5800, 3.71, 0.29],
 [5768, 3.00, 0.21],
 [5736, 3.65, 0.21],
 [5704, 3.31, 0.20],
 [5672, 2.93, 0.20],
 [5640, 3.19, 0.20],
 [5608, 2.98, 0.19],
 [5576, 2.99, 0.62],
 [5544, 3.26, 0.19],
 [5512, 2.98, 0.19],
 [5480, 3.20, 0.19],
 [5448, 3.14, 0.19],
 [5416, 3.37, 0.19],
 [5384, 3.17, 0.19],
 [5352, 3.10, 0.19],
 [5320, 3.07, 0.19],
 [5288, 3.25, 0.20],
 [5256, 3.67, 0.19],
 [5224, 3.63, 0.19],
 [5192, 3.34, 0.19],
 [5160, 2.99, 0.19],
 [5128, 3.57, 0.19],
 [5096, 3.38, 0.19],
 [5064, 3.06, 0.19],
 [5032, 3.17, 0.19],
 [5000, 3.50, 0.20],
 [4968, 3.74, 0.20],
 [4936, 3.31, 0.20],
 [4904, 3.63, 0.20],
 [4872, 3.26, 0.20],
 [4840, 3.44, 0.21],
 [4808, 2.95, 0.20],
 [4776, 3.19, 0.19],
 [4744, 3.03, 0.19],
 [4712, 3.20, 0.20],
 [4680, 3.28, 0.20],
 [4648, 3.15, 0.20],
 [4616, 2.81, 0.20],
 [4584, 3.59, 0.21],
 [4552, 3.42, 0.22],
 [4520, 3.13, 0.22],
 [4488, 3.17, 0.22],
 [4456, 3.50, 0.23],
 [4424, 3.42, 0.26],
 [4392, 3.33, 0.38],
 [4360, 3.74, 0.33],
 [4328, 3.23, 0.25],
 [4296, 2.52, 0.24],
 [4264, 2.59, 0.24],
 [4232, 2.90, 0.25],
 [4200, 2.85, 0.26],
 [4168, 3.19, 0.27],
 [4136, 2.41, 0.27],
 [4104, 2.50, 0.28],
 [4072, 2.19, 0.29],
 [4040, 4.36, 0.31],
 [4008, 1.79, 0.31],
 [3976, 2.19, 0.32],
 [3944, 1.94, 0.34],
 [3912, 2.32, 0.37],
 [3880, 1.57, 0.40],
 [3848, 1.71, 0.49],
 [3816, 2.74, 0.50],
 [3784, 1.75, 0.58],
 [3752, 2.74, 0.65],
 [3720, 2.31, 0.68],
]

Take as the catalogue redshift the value 0.083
